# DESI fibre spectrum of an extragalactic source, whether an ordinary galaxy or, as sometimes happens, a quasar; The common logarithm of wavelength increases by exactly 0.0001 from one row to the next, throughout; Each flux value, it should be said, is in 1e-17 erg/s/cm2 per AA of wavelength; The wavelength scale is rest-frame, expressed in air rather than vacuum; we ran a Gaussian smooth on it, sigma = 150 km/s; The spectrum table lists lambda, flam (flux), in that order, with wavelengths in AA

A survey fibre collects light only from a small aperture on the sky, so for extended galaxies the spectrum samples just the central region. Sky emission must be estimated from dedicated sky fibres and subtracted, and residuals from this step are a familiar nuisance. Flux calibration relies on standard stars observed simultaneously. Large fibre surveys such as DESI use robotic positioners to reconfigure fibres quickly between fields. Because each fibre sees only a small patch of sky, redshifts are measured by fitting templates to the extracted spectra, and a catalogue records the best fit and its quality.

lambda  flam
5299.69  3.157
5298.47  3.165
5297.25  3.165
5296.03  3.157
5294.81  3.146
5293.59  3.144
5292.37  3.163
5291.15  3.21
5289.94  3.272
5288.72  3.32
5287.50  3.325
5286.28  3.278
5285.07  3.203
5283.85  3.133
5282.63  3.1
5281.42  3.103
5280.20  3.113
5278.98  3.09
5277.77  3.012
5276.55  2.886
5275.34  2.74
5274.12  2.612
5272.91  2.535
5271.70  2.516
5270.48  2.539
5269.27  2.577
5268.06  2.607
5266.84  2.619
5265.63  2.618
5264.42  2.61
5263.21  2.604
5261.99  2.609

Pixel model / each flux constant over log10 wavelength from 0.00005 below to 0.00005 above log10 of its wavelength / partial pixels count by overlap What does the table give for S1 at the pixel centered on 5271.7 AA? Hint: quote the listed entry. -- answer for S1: 2.516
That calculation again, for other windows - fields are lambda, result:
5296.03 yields 3.157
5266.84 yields 2.619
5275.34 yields 2.74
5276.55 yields 2.886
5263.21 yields 2.604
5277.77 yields 3.012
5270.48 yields 2.539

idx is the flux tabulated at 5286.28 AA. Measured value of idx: 3.278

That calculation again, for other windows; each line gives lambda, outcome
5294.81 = 3.146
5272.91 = 2.535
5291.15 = 3.21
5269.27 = 2.577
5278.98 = 3.09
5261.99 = 2.609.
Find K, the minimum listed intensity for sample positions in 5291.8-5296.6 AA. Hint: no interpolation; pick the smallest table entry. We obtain 3.144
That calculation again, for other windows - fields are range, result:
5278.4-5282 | 3.09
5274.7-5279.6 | 2.74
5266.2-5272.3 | 2.516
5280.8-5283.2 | 3.1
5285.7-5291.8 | 3.21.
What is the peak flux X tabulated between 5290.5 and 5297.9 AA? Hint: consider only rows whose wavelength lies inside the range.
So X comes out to 3.21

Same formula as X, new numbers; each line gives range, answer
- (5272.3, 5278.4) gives 3.012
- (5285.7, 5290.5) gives 3.325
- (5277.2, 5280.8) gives 3.113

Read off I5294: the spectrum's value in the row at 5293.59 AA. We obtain 3.144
